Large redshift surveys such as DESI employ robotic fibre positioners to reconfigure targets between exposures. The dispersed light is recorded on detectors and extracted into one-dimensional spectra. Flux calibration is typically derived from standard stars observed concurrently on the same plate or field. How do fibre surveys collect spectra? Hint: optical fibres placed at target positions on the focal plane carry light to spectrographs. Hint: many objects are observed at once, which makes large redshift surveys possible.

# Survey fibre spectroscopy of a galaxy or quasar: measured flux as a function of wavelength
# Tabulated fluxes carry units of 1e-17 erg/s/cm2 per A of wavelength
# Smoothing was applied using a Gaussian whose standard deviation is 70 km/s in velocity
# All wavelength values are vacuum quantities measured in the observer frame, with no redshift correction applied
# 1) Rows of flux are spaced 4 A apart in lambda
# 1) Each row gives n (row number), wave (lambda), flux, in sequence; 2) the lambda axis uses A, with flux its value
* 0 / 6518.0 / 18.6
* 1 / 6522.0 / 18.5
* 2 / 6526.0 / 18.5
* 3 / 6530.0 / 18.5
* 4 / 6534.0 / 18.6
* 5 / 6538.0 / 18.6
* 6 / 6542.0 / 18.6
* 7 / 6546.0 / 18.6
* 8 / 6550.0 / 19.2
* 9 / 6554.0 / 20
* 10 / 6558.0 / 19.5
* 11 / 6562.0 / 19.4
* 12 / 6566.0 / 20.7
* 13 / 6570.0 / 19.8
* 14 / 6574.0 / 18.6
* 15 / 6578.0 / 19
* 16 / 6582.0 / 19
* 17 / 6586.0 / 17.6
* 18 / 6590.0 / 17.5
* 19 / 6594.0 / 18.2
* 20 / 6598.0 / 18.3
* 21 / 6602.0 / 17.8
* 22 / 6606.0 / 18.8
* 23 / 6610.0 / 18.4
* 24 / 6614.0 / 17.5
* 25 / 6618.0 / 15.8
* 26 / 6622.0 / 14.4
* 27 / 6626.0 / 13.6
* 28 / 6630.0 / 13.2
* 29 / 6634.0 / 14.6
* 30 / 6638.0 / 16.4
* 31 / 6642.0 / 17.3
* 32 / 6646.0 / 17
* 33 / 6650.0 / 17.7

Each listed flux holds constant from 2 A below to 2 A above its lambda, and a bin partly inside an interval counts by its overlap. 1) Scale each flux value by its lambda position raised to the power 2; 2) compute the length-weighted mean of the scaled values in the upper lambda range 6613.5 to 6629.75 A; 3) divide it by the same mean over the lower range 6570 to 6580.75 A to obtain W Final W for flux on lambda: 0.79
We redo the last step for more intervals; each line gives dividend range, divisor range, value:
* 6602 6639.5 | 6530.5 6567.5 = 0.85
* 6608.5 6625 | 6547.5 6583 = 0.85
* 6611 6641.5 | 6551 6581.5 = 0.80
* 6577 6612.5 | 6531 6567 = 0.96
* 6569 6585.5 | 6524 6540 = 1.03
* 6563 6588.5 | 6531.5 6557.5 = 1.02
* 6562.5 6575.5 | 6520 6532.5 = 1.08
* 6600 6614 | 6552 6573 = 0.93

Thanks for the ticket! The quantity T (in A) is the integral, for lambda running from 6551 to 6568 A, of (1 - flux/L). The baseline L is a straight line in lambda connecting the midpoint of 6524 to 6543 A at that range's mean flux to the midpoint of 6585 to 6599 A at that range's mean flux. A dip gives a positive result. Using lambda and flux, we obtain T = -1.49 A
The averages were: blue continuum 18.6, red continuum 17.9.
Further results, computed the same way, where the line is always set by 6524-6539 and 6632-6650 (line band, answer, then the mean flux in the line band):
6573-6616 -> -2.2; 18.2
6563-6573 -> -1.2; 20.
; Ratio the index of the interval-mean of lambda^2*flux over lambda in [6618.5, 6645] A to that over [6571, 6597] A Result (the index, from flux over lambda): 0.83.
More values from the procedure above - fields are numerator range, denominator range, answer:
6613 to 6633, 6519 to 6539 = 0.82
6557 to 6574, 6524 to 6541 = 1.07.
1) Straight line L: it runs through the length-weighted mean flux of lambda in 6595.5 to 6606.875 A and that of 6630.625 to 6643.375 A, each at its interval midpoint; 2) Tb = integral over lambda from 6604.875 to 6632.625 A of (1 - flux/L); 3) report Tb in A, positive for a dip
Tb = 2.0 A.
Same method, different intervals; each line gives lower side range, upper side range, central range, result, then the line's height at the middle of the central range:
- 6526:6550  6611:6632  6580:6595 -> -1.4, 16.5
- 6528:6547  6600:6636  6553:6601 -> -4.4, 17.3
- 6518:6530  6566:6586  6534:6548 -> 0.1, 18.7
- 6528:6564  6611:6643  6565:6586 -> -1.8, 17.7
